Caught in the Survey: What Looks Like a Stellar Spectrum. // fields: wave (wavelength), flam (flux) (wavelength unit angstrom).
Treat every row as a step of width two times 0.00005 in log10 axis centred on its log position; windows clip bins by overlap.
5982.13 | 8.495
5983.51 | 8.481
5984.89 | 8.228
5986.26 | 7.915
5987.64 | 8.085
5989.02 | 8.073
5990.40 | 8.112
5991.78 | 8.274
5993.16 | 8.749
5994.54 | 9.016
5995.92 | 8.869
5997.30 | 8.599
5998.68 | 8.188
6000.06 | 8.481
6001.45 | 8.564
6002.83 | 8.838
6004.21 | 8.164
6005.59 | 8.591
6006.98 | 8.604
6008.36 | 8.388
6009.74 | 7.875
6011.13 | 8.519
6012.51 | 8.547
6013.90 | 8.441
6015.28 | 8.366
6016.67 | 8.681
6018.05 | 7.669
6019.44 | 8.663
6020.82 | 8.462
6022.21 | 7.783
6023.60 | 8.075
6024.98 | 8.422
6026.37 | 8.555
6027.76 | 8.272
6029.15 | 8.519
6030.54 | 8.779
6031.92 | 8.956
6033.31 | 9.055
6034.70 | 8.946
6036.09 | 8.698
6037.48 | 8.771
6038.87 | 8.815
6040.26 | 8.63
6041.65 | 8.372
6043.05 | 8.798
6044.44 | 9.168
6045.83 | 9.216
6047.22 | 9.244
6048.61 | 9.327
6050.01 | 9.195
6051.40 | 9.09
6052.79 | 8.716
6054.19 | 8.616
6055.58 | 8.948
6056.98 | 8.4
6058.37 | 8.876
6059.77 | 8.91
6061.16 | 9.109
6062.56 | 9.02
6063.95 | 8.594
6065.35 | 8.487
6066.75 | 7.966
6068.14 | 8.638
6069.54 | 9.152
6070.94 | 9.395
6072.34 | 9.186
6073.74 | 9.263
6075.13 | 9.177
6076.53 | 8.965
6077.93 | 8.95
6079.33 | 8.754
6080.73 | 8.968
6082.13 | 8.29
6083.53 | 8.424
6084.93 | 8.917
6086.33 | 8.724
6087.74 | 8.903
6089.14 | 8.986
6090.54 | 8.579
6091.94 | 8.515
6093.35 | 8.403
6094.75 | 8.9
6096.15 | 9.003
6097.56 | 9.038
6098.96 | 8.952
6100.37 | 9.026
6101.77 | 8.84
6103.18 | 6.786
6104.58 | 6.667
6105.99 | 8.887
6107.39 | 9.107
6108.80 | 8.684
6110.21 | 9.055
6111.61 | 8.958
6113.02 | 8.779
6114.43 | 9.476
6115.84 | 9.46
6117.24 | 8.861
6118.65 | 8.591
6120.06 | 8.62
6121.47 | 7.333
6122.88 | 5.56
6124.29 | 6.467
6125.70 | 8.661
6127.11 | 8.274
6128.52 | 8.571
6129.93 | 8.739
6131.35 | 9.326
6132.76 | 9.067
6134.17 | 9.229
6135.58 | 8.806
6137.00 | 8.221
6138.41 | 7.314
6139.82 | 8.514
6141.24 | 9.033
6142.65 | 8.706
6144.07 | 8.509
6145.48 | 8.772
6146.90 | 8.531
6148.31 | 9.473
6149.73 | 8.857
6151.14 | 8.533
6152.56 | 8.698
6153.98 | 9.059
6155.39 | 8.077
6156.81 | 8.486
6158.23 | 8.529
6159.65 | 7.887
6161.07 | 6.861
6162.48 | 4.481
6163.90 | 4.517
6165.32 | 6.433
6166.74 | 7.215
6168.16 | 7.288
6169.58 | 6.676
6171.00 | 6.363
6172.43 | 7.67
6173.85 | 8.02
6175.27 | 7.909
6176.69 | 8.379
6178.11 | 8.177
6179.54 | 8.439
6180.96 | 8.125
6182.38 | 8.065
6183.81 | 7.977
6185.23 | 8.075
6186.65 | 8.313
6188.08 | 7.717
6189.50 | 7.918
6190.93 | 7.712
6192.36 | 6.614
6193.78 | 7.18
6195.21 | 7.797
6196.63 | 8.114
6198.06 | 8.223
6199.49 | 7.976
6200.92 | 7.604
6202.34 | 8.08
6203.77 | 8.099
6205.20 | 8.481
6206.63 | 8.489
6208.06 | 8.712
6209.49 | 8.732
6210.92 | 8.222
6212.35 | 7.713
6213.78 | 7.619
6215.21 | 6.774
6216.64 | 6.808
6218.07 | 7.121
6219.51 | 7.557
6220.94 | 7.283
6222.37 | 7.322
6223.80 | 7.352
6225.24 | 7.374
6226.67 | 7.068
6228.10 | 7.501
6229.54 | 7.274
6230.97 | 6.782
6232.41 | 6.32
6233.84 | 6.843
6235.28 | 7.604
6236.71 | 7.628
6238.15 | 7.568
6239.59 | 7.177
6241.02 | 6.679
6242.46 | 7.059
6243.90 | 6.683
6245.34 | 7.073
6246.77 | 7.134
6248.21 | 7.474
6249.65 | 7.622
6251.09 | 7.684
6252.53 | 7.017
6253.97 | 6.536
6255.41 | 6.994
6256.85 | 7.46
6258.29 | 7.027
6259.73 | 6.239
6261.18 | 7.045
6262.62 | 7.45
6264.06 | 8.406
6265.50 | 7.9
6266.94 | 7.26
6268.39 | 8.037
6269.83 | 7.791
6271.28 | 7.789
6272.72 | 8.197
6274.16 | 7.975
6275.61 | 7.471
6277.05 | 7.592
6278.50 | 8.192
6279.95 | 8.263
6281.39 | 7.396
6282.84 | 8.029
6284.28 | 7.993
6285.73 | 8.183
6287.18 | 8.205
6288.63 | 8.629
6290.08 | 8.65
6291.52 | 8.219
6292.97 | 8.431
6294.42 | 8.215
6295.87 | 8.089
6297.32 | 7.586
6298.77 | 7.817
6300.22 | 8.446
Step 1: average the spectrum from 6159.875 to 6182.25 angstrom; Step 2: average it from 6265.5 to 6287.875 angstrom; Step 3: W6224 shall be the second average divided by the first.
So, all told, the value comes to 1.10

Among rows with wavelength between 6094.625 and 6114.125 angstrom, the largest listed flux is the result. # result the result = 9.107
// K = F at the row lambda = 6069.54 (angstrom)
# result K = 9.152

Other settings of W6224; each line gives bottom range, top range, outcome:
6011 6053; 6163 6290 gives 0.87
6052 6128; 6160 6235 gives 0.87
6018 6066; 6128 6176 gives 0.92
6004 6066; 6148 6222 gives 0.89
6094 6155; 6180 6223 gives 0.91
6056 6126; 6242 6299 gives 0.89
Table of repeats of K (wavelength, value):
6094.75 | 8.9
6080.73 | 8.968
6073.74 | 9.263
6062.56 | 9.02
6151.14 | 8.533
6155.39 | 8.077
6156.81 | 8.486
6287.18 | 8.205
